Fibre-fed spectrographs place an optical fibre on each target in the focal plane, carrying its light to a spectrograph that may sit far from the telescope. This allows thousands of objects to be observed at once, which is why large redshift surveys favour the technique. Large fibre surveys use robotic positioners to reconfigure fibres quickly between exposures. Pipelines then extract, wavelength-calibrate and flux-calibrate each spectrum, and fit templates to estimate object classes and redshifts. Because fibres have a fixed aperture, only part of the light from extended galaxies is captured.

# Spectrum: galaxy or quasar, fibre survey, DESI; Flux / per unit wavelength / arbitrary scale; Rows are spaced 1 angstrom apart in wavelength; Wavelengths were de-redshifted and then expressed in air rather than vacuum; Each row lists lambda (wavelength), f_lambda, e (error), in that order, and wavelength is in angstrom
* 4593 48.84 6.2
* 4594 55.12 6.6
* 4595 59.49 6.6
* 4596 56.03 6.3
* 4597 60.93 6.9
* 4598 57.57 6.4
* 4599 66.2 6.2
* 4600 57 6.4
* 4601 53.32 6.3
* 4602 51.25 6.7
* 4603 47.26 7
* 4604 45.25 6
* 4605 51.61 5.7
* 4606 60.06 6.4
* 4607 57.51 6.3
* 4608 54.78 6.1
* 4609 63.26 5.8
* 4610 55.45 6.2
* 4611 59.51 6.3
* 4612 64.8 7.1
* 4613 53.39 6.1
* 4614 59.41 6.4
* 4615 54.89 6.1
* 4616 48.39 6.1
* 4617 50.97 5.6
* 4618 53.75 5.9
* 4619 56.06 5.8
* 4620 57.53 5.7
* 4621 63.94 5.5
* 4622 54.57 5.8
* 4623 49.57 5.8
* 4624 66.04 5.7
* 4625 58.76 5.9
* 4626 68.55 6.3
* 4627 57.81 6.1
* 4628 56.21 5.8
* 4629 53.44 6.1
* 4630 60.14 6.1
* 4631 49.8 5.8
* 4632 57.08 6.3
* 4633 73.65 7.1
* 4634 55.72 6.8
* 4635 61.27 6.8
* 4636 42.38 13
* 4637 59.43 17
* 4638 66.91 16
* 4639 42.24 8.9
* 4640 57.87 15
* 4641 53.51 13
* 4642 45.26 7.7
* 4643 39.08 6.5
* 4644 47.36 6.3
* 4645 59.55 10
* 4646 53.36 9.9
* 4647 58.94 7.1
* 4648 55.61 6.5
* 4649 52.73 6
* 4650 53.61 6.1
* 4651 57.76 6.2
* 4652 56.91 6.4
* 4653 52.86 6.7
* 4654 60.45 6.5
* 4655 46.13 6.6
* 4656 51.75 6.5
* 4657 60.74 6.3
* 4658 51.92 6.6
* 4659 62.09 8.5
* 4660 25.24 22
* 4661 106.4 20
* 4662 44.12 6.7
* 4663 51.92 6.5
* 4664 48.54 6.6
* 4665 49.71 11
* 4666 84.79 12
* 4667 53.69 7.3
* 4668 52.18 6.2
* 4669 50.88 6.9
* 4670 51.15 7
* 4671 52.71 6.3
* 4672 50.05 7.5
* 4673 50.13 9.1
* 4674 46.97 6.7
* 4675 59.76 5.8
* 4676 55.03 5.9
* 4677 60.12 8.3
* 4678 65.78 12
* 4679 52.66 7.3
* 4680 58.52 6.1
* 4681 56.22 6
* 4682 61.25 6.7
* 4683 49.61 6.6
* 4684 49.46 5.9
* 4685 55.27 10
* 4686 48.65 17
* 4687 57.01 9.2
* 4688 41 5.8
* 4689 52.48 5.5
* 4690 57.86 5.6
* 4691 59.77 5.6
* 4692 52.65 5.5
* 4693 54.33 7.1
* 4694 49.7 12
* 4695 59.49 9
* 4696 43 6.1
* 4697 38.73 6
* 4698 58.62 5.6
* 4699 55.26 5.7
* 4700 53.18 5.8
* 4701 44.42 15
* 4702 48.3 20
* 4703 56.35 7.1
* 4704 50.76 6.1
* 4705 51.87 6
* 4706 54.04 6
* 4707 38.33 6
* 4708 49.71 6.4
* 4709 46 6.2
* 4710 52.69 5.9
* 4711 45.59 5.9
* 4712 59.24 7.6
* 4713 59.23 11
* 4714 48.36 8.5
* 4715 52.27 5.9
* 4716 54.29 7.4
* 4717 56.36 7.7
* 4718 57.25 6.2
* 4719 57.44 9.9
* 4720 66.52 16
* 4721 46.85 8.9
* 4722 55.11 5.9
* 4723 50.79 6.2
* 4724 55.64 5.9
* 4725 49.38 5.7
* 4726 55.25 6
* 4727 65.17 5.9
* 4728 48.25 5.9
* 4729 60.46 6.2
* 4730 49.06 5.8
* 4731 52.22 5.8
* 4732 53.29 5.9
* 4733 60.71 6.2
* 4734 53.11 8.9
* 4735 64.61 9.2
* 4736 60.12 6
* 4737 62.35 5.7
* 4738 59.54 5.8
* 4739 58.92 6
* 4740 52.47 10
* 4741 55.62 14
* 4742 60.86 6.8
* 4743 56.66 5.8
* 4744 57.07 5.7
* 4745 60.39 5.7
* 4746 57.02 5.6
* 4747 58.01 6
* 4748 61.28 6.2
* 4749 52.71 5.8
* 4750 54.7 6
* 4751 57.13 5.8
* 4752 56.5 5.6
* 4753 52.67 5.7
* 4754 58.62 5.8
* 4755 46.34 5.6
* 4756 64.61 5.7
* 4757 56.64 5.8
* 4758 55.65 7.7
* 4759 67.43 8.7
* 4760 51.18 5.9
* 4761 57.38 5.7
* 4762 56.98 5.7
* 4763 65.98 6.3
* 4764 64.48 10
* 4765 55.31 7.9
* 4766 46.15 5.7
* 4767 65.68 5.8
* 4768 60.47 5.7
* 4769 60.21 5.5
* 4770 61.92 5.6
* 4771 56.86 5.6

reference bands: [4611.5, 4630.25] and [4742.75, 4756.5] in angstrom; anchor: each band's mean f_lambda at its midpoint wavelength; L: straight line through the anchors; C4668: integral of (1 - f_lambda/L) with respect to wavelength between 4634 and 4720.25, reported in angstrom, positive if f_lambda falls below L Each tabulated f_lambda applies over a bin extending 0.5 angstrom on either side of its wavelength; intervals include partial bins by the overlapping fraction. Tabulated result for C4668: 5.0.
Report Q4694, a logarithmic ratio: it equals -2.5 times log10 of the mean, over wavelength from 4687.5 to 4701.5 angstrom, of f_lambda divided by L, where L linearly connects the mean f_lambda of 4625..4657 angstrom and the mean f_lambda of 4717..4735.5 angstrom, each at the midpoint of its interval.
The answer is 0.08 mag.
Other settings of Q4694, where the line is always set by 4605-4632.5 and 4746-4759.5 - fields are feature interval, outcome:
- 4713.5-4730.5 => 0.05 mag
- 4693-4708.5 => 0.14 mag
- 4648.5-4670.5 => 0.03 mag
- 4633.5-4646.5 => 0.09 mag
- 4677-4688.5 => 0.05 mag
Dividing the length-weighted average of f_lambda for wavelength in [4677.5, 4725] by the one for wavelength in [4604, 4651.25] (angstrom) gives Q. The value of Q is 0.95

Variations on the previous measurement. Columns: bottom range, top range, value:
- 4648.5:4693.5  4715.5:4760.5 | 1.03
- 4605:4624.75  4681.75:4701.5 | 0.91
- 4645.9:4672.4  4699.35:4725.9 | 0.94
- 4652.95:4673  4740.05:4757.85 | 1.03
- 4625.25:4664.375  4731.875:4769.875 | 1.05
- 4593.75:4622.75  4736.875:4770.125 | 1.03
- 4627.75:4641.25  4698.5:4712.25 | 0.89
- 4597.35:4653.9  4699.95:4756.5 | 0.98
